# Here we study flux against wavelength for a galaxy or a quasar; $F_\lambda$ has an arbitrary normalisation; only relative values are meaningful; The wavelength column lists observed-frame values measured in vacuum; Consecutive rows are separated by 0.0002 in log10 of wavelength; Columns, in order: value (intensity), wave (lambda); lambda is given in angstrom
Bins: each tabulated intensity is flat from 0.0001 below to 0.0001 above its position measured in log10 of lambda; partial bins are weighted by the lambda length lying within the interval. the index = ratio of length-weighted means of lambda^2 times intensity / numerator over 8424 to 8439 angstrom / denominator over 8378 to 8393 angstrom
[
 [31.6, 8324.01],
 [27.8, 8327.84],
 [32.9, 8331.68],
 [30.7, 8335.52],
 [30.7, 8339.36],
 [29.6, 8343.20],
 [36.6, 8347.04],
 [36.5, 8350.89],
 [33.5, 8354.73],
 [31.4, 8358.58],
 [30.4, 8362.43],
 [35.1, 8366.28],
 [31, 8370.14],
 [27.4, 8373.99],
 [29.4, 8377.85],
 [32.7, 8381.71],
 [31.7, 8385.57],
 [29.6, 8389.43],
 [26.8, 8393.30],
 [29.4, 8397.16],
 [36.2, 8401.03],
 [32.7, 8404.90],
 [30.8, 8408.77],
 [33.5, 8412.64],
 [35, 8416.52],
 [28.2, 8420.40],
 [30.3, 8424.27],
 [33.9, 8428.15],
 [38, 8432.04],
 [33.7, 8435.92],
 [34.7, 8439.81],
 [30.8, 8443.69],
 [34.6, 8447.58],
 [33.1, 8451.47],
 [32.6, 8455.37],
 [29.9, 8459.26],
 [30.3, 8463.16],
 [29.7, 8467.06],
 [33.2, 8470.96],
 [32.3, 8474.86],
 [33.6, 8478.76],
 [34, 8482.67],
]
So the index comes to 1.1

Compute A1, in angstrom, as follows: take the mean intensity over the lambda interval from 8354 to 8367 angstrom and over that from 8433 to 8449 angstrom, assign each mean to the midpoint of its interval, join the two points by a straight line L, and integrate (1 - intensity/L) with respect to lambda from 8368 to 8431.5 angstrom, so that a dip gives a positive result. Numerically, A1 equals 3.19 angstrom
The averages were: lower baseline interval 32.3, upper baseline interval 33.7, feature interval 31.3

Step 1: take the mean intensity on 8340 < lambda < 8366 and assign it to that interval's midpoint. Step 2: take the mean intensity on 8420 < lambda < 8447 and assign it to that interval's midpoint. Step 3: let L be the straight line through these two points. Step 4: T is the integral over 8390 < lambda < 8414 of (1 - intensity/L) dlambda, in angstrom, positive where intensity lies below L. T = 1.2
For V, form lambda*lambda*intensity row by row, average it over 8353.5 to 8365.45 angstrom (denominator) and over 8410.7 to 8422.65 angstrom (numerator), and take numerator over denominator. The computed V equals 1.02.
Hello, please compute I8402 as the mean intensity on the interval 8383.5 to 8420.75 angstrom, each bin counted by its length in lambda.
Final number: 31.5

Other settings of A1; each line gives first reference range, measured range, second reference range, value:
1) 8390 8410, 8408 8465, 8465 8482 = -1.7 angstrom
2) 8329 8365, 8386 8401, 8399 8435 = 1.4 angstrom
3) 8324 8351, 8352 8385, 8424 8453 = 0.9 angstrom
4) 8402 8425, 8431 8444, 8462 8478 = -1.1 angstrom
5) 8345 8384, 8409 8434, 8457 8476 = -1.1 angstrom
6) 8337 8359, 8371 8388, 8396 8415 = 1.3 angstrom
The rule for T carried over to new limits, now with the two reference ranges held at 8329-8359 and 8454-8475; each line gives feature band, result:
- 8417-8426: 0.45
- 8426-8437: -1.25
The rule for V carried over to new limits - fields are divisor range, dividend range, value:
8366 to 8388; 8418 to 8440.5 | 1.08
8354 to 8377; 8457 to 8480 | 1.03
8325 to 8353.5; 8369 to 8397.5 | 0.94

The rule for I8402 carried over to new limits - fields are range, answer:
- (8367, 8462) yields 31.9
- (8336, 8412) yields 31.7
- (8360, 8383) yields 31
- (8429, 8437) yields 35.8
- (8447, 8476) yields 31.8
